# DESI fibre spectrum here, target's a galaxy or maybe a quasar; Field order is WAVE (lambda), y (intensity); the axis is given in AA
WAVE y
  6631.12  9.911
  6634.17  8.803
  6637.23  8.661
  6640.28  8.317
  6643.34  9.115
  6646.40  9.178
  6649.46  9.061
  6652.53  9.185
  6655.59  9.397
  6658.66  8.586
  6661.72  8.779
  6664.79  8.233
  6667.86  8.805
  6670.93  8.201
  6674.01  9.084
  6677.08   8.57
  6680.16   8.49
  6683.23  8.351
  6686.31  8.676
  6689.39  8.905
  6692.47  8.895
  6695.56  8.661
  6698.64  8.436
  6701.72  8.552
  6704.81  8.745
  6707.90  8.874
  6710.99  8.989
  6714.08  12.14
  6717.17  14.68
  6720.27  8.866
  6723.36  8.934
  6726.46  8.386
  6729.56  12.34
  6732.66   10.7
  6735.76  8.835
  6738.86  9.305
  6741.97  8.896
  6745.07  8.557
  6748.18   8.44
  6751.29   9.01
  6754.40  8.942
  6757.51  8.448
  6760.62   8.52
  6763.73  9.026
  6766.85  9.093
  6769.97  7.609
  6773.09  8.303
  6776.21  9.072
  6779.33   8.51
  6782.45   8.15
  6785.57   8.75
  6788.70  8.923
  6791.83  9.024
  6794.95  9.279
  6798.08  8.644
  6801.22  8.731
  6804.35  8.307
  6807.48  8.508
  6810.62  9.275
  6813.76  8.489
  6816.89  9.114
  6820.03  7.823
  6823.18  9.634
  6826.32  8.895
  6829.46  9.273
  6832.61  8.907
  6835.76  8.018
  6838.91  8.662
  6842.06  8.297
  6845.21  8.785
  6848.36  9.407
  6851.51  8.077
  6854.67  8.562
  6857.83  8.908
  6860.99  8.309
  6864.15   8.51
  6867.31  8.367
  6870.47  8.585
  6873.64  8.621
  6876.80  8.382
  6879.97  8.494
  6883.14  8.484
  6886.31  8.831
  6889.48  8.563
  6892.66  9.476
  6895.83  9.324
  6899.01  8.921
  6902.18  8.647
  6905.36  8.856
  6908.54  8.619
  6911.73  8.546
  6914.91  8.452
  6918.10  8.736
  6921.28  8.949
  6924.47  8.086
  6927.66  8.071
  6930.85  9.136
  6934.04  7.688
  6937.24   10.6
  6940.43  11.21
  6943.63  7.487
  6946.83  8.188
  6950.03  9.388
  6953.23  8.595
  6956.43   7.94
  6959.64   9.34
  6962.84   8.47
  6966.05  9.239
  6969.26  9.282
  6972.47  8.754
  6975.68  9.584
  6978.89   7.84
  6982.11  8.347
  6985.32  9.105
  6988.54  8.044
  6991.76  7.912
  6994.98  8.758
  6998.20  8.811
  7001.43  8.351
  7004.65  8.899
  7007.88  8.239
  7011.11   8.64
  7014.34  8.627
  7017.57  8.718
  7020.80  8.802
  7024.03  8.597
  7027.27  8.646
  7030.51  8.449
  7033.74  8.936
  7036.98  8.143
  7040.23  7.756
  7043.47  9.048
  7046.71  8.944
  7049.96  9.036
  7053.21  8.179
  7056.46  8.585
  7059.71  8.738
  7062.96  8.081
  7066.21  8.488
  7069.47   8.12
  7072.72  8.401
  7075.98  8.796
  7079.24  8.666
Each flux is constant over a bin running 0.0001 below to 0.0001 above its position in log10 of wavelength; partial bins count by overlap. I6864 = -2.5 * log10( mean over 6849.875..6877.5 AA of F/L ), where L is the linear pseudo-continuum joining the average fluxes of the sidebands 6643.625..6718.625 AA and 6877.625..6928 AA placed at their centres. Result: 0.037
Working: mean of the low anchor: 9.14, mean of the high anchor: 8.7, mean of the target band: 8.49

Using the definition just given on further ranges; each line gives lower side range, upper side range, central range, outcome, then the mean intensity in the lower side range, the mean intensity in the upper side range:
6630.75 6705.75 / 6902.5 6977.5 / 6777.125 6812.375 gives 0.01 mag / 8.77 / 8.83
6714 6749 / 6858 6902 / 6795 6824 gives 0.07 mag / 9.95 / 8.69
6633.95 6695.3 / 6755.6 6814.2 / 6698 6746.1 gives -0.12 mag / 8.76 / 8.67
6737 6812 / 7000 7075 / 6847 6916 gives 0.00 mag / 8.72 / 8.54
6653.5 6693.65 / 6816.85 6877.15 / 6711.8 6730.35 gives -0.23 mag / 8.7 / 8.65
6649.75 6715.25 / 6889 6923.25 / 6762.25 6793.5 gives 0.03 mag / 8.87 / 8.83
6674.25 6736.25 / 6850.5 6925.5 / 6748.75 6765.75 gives 0.05 mag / 9.46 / 8.65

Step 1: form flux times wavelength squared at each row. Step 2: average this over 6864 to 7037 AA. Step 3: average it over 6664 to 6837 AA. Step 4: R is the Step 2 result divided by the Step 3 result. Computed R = 1.0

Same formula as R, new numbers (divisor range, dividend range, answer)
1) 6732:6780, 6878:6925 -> 1.04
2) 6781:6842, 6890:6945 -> 1.05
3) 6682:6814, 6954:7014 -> 1.02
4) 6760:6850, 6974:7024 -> 1.04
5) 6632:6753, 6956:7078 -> 1.03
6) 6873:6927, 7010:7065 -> 1.03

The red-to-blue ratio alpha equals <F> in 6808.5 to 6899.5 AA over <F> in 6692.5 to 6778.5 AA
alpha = 0.94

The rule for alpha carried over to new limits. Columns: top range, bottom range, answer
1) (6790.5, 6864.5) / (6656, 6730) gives 0.95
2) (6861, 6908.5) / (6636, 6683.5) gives 0.99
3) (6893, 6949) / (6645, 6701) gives 1.01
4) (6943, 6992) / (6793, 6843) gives 0.99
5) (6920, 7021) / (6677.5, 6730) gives 0.93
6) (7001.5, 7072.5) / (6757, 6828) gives 0.98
